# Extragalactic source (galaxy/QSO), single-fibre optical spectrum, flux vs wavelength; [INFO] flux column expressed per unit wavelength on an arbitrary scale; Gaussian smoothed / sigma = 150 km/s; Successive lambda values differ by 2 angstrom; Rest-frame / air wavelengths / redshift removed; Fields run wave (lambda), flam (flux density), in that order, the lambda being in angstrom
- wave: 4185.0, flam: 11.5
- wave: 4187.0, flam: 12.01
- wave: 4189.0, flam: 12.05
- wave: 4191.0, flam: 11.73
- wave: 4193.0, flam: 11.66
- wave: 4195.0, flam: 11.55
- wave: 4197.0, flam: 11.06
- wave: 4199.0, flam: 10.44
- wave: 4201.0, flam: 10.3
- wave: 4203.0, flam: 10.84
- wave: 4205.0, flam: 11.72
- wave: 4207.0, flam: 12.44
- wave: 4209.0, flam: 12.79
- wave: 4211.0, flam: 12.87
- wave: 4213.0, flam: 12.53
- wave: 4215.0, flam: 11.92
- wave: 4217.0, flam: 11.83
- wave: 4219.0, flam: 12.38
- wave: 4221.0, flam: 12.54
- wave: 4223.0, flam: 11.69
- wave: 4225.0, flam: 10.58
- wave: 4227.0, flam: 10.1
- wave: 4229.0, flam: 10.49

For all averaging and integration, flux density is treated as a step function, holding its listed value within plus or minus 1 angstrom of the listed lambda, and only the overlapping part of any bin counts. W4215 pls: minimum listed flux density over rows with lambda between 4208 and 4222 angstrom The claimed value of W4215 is 11.83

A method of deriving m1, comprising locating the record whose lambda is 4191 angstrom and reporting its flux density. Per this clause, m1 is 11.73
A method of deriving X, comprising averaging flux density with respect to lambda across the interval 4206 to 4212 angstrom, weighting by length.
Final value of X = 12.7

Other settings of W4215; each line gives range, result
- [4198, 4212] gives 10.3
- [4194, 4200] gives 10.44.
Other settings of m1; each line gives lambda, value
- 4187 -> 12.01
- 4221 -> 12.54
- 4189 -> 12.05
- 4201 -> 10.3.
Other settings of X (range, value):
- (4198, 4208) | 11.1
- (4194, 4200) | 11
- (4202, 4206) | 11.3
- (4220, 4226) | 11.6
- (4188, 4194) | 11.8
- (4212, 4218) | 12.1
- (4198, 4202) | 10.4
